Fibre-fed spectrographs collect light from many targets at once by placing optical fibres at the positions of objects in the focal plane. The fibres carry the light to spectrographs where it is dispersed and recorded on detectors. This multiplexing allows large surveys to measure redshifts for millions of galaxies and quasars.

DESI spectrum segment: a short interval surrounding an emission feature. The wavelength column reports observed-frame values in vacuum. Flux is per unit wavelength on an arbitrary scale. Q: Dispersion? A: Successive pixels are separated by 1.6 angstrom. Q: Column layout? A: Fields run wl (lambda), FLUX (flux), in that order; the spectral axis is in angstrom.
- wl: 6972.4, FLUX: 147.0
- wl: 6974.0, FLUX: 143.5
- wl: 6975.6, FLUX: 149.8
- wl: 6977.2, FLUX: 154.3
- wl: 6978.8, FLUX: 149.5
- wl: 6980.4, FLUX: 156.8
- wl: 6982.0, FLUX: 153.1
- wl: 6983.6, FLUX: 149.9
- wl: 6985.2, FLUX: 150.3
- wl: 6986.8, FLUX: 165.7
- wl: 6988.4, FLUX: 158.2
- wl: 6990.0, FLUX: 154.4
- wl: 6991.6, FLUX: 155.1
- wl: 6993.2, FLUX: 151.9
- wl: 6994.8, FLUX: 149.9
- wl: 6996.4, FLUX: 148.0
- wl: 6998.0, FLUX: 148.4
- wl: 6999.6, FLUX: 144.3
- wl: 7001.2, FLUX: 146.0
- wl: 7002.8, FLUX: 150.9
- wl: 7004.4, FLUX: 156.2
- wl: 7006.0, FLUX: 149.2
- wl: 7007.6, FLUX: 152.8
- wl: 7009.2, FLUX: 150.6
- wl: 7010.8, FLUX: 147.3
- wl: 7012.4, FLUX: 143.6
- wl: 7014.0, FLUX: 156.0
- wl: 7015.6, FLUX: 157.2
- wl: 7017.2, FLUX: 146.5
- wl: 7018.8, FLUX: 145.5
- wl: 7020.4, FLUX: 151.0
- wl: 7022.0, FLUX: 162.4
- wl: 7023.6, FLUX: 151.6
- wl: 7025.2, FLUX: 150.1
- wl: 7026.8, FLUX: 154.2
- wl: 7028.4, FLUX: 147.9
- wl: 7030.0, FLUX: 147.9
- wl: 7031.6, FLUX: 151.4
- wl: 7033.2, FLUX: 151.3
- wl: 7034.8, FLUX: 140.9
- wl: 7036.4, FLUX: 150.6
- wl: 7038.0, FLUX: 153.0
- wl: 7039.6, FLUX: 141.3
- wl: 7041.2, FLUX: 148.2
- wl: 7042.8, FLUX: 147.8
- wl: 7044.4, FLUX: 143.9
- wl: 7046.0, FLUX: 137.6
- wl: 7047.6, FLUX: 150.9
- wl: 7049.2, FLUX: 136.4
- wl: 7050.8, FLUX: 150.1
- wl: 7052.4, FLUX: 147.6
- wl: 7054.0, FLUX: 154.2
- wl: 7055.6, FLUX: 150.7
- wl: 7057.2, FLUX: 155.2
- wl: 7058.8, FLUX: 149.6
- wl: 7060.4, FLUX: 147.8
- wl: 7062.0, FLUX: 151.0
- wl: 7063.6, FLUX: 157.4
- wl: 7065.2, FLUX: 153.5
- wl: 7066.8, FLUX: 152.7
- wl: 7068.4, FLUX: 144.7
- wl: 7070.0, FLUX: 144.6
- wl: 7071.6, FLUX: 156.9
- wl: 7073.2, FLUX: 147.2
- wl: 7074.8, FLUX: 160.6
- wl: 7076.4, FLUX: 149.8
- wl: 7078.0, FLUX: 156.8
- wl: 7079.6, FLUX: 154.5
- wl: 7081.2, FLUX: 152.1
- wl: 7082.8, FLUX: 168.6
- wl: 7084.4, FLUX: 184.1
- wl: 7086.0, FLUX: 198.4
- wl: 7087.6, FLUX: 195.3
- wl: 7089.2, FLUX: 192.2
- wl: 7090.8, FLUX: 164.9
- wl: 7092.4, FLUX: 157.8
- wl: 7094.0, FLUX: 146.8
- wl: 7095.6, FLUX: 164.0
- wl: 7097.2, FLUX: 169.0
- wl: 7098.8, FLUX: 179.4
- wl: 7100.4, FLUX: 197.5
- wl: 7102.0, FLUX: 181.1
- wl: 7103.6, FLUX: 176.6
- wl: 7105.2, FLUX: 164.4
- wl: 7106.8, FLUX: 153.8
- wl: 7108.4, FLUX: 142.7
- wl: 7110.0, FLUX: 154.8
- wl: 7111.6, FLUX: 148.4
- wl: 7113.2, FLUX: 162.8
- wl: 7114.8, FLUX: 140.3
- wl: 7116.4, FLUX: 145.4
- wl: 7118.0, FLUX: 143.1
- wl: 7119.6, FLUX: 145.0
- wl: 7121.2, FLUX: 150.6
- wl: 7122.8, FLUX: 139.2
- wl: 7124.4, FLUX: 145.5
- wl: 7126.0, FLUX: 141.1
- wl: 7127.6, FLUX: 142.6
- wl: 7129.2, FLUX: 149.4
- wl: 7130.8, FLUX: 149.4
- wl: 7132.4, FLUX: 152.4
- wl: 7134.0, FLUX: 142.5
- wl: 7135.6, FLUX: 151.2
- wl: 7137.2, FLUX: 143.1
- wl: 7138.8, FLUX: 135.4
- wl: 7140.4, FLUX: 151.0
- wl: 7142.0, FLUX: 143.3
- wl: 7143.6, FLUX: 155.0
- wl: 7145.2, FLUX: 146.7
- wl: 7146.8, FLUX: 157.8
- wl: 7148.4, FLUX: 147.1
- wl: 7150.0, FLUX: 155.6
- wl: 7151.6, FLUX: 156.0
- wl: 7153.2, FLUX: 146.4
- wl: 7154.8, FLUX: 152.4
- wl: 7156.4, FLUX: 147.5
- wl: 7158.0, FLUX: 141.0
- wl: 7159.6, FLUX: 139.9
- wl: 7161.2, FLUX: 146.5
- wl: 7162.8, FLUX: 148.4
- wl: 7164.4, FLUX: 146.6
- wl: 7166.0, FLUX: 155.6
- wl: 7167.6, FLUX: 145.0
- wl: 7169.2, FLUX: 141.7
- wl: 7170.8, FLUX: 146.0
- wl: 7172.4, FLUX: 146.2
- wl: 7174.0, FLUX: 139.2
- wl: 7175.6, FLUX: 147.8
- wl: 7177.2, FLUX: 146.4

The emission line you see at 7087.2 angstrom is [S II] 6716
